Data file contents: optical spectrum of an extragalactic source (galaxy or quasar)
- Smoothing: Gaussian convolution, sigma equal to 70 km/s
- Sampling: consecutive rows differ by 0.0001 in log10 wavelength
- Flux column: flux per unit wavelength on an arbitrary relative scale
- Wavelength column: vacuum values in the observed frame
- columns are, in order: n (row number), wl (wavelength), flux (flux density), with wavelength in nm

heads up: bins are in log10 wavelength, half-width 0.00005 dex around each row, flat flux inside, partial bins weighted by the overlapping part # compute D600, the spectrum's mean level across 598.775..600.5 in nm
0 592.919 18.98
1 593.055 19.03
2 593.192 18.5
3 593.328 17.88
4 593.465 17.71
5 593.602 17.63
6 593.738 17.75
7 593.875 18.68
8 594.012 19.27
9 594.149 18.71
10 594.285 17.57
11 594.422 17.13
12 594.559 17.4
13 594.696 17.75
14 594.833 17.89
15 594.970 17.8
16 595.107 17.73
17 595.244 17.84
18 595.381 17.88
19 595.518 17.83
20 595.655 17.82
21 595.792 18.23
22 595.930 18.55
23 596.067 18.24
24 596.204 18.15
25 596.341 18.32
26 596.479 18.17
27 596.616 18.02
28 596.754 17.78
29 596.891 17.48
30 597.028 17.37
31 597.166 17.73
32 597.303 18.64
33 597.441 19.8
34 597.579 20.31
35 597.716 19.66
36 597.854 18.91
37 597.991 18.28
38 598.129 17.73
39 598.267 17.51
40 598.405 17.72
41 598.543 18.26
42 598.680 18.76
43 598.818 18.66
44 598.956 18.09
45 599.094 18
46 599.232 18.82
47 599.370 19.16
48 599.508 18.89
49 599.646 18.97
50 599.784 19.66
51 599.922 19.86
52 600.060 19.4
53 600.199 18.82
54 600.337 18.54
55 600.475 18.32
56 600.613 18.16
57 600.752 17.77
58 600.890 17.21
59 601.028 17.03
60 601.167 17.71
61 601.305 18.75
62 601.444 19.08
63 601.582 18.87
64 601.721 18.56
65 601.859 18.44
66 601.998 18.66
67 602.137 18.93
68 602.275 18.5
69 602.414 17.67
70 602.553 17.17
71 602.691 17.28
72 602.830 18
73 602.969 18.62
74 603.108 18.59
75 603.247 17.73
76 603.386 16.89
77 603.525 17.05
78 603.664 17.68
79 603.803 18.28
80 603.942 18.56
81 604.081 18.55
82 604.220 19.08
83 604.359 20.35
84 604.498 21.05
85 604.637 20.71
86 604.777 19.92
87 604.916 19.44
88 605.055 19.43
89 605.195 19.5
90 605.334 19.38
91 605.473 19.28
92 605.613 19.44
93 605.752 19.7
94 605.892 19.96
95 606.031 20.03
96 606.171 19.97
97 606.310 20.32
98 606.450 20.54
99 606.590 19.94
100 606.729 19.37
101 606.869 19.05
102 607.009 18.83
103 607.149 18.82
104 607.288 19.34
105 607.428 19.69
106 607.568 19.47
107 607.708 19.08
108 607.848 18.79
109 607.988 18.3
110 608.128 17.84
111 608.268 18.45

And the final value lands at 18.9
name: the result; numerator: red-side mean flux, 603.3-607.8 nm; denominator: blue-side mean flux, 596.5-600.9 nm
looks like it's 1.0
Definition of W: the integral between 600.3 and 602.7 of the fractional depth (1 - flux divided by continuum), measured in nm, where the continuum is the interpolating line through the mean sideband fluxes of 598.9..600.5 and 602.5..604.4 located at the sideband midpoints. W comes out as 0.046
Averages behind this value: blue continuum 18.9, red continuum 18.1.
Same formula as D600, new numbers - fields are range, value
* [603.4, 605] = 19.1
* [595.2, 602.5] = 18.4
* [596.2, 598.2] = 18.4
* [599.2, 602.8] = 18.5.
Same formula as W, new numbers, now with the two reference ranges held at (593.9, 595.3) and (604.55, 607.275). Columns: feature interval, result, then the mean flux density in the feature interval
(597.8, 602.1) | 0.06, 18.5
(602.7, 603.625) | 0.07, 17.8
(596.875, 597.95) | -0.02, 18.8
